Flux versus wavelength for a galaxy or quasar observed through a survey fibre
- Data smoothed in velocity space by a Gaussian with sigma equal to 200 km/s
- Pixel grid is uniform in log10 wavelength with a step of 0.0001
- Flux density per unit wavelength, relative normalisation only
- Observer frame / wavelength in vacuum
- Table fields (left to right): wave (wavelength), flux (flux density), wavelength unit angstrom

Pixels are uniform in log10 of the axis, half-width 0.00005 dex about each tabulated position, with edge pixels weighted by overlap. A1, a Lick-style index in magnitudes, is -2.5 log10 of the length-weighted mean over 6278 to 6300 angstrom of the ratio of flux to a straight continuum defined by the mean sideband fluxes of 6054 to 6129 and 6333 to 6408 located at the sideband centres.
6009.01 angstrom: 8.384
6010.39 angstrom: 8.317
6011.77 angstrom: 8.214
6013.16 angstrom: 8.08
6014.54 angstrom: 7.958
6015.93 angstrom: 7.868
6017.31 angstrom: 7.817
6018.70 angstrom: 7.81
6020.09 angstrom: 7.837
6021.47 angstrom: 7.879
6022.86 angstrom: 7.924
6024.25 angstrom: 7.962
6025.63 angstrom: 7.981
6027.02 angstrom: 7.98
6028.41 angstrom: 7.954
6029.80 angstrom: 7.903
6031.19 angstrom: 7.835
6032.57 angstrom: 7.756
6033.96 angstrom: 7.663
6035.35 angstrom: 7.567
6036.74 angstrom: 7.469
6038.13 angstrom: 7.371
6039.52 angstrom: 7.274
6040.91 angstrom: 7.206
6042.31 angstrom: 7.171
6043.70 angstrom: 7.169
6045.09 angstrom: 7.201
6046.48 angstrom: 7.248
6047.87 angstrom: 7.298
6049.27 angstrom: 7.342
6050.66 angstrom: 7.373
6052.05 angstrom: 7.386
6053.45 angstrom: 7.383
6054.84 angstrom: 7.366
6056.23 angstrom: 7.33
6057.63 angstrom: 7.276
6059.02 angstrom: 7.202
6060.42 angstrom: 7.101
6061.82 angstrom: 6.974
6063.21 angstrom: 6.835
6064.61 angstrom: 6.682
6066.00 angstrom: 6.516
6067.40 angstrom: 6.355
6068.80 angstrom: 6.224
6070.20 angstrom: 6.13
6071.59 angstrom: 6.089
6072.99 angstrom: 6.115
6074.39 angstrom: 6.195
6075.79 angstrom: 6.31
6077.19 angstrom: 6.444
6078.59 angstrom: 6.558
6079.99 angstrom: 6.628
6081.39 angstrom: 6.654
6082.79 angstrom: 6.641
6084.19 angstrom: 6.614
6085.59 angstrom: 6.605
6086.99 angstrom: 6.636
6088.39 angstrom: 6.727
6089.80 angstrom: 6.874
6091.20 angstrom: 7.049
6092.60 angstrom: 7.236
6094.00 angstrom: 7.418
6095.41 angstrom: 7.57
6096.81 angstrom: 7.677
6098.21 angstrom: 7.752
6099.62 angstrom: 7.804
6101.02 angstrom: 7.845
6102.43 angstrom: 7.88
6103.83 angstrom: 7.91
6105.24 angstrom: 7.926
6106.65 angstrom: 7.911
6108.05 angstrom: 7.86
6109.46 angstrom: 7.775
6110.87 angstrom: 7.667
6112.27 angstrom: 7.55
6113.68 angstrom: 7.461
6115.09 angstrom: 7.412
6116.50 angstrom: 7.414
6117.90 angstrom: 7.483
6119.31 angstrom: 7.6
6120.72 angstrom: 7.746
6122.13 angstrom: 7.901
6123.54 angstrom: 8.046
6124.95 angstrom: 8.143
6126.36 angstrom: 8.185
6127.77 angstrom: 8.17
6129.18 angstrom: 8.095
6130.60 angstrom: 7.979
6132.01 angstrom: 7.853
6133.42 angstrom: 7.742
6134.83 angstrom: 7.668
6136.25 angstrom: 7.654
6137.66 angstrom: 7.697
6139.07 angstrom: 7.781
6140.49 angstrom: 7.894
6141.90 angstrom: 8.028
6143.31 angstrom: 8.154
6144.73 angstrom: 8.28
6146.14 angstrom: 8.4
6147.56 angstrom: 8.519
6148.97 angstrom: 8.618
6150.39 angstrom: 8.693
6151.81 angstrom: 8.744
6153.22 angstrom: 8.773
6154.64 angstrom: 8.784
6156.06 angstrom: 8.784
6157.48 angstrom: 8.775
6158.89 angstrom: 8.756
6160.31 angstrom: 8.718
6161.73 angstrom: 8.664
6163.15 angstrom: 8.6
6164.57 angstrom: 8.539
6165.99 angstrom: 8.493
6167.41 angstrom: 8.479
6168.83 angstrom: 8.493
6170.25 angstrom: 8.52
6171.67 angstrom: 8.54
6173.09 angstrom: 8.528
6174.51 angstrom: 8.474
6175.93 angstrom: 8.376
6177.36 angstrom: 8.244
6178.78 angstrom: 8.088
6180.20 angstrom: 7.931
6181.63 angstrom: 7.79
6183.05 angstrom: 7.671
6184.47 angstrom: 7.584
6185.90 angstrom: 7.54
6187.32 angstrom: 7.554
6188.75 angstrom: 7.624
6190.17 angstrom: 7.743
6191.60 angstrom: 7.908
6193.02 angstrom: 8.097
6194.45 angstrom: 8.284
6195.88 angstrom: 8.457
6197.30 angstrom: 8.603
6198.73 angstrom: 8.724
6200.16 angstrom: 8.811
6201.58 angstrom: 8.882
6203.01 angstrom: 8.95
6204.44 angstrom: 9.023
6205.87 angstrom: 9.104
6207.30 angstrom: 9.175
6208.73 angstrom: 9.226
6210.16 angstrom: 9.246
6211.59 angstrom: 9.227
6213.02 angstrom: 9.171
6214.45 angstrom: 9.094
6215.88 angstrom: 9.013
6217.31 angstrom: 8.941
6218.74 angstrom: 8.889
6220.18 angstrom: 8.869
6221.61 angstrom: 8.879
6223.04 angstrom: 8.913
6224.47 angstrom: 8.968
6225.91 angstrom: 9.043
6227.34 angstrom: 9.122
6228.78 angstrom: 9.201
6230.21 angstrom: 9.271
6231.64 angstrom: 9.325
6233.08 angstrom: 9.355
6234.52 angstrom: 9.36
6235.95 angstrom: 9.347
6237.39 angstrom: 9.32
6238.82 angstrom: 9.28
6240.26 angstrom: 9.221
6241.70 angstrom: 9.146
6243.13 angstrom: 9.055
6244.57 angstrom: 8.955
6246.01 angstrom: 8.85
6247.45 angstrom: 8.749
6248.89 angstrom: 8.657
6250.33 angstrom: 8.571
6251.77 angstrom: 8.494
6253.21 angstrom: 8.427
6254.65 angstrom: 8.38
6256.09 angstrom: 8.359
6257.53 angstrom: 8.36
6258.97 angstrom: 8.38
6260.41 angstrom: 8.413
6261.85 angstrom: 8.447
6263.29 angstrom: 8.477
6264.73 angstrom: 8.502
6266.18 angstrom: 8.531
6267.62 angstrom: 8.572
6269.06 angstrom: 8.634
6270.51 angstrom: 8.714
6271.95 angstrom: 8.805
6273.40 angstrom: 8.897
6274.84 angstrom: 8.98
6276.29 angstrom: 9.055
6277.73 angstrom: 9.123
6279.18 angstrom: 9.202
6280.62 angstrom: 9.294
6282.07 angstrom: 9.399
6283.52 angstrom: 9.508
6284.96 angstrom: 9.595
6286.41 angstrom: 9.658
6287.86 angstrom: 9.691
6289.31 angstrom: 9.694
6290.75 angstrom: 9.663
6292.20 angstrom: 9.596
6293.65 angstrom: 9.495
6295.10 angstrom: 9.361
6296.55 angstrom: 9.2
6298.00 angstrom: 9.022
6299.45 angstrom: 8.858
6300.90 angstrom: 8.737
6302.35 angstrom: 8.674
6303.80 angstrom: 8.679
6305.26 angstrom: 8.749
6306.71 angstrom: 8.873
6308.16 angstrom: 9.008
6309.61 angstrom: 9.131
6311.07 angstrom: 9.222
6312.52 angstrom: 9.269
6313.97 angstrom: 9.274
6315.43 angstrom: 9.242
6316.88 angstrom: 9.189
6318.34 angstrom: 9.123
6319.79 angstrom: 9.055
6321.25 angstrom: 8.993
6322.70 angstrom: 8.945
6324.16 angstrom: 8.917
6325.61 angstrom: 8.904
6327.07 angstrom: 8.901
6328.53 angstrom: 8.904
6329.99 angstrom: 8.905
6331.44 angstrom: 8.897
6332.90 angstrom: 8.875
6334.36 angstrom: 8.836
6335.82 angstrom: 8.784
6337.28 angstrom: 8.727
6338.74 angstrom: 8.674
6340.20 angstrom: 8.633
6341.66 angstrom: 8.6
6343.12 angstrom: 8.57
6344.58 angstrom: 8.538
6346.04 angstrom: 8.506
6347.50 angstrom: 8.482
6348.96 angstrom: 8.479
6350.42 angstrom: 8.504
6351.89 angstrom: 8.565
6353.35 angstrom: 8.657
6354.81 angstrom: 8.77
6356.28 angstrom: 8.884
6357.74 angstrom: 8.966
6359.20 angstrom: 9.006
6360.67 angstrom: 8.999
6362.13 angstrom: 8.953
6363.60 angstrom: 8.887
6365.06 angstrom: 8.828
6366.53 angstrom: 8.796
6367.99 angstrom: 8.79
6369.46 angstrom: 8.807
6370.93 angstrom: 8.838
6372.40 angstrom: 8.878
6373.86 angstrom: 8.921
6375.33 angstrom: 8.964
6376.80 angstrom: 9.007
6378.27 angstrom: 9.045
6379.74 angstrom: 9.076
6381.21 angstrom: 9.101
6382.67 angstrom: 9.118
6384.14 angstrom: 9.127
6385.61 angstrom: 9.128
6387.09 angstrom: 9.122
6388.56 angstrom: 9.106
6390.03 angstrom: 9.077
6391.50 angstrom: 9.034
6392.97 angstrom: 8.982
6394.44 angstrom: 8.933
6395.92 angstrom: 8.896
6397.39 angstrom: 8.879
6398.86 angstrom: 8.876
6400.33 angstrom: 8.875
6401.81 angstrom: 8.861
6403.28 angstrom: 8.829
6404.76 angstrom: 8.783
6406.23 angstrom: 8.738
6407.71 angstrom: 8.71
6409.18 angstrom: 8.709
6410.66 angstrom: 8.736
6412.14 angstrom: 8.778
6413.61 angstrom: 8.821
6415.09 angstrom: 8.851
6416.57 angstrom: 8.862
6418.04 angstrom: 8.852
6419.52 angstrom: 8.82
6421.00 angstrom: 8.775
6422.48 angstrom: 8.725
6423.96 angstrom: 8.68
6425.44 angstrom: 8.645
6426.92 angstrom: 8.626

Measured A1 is -0.13 mag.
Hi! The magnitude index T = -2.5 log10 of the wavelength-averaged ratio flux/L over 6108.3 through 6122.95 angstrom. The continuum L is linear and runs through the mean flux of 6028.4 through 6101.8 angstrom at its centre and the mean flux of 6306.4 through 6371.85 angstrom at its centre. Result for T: -0.03 mag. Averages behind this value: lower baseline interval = 7.07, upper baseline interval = 8.86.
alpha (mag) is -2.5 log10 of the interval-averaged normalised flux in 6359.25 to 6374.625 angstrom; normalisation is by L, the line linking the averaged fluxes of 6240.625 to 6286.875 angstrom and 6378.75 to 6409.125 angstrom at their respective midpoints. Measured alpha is 0.01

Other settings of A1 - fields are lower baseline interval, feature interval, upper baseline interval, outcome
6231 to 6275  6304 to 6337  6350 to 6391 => -0.01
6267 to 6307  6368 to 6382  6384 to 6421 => 0.00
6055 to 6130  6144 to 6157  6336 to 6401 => -0.14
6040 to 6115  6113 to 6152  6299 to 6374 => -0.07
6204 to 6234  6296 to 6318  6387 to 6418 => 0.00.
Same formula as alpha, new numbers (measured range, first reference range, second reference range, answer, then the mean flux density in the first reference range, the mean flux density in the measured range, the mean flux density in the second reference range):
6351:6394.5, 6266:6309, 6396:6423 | -0.005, 9.12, 8.94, 8.81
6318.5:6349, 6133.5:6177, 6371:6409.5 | 0.005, 8.4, 8.78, 8.95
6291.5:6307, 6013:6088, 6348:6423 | -0.073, 7.18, 9.02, 8.88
